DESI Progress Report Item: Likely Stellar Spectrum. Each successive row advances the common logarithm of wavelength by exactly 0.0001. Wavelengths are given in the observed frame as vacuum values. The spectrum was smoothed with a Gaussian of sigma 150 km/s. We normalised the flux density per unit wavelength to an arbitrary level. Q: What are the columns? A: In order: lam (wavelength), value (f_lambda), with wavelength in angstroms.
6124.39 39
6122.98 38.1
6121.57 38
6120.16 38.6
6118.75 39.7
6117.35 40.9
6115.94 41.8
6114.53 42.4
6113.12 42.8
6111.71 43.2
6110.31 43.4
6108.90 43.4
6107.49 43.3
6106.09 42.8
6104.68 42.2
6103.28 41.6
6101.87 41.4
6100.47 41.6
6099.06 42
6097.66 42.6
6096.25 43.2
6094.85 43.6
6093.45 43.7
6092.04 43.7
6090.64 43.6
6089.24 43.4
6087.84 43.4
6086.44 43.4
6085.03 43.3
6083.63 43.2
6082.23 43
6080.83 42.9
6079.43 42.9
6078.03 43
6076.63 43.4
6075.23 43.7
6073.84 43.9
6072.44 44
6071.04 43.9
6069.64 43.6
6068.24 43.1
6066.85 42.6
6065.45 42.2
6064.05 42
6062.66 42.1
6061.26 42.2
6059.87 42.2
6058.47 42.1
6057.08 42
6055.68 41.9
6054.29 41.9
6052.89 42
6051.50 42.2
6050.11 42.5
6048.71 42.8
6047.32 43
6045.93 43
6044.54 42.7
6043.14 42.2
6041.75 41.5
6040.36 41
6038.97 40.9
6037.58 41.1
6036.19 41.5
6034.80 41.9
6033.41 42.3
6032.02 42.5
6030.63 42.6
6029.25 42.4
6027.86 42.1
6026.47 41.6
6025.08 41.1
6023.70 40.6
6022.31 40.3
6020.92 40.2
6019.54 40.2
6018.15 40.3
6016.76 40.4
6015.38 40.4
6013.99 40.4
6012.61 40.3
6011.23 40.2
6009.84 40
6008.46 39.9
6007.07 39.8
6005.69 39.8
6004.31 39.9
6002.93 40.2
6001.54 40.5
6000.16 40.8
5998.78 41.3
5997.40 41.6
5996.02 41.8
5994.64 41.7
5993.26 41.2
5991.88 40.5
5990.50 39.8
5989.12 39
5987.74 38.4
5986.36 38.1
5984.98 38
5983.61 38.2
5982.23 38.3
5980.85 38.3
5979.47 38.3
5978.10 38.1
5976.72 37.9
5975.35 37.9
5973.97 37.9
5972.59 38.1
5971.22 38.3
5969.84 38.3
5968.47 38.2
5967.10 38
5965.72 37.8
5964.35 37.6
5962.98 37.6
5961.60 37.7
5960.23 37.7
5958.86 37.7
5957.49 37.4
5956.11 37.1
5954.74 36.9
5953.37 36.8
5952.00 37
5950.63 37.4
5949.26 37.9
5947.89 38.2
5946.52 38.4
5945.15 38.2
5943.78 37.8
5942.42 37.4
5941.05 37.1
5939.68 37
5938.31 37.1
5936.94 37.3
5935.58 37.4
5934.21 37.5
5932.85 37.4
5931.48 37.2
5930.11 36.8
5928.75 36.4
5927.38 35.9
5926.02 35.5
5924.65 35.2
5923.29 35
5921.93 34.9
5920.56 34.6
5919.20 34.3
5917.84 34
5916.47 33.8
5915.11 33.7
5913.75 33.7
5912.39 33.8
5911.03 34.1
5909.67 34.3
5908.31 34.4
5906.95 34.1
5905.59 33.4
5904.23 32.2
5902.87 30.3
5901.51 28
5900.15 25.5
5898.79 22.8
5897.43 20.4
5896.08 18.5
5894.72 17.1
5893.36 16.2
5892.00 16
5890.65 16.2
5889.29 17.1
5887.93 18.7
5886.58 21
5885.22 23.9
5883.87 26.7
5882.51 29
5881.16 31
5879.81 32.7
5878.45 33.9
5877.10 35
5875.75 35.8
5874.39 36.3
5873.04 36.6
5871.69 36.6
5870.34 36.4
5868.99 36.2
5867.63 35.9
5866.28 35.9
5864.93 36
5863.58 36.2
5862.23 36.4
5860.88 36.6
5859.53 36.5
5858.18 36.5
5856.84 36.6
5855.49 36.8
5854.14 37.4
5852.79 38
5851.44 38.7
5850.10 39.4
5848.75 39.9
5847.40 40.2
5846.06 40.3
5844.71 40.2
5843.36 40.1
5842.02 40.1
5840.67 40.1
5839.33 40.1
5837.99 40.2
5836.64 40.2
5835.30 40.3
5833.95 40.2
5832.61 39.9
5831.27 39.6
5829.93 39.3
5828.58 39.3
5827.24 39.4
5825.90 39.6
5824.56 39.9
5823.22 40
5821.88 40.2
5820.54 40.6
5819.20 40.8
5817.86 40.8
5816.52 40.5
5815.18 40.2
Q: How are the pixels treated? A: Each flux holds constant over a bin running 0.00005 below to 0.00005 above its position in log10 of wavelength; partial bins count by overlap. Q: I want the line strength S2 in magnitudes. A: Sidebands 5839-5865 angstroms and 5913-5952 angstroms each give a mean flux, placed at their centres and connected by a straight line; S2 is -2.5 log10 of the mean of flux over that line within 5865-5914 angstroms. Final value 0.28 mag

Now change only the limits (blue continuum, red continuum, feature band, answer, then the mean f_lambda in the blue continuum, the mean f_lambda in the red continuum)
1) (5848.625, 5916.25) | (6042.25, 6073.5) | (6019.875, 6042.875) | -0.02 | 31.1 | 42.6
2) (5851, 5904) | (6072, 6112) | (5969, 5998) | -0.07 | 30.1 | 43.1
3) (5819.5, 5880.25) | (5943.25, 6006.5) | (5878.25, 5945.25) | 0.24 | 38.2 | 38.7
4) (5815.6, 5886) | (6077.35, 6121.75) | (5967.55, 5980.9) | 0.05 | 37.5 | 42.5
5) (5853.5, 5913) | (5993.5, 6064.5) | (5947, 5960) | -0.05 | 30.3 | 41.4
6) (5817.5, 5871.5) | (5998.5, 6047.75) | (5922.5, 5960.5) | 0.08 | 38.7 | 41.1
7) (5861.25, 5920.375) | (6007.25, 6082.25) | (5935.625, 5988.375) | -0.07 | 29.9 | 41.9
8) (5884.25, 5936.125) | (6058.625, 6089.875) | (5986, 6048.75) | -0.07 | 29.7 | 43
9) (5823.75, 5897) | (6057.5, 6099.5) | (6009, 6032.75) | -0.01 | 34.1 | 43.1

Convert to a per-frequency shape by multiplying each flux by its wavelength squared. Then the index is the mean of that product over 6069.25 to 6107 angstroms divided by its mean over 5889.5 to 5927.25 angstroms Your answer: 1.56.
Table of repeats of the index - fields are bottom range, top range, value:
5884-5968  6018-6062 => 1.33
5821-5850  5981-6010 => 1.05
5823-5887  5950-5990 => 1.07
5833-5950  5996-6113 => 1.31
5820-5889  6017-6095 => 1.24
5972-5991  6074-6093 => 1.17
